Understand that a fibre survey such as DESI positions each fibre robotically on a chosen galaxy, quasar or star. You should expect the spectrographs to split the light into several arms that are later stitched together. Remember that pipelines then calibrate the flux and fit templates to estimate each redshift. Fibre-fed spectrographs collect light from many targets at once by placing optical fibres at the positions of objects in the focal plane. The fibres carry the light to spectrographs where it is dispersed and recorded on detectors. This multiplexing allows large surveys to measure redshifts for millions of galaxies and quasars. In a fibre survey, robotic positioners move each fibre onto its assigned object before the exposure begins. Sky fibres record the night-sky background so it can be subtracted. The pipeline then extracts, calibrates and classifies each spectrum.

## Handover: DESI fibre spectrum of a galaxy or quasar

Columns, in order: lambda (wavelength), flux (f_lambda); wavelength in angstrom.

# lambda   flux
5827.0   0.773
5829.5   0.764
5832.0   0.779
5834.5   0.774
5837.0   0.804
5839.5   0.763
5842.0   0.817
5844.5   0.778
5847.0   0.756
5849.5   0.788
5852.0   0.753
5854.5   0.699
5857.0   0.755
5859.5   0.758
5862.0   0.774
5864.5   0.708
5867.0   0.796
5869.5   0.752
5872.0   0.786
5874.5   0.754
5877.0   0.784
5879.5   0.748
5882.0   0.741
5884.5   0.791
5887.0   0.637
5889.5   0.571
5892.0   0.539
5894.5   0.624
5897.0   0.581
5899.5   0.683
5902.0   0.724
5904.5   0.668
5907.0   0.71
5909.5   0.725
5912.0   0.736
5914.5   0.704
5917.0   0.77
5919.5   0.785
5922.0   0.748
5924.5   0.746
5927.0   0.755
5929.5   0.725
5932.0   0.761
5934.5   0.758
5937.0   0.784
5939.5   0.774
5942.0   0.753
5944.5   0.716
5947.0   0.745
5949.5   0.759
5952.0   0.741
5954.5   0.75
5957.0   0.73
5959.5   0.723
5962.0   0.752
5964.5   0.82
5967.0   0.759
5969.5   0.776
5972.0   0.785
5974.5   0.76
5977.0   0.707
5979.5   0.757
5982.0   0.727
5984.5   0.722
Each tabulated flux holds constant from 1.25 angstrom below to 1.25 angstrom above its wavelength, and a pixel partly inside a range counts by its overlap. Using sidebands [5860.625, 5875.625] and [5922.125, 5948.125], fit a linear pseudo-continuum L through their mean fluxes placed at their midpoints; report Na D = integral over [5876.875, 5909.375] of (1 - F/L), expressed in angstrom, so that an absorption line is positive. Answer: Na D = 3.6 angstrom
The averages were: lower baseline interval 0.762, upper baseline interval 0.752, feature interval 0.675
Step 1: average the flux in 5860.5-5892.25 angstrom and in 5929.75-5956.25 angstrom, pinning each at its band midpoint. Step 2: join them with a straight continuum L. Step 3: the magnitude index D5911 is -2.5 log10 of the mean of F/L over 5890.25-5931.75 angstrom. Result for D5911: 0.06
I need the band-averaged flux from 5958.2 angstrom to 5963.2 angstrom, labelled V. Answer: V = 0.737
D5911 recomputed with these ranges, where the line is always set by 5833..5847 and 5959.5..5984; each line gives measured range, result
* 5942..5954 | 0.029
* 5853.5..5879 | 0.031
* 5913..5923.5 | 0.024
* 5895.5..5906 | 0.163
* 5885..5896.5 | 0.267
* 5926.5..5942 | 0.008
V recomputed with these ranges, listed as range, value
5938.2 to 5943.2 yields 0.764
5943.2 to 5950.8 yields 0.74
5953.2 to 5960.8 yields 0.734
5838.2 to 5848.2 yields 0.779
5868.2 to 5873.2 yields 0.769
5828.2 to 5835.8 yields 0.773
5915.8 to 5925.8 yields 0.762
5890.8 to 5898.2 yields 0.582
